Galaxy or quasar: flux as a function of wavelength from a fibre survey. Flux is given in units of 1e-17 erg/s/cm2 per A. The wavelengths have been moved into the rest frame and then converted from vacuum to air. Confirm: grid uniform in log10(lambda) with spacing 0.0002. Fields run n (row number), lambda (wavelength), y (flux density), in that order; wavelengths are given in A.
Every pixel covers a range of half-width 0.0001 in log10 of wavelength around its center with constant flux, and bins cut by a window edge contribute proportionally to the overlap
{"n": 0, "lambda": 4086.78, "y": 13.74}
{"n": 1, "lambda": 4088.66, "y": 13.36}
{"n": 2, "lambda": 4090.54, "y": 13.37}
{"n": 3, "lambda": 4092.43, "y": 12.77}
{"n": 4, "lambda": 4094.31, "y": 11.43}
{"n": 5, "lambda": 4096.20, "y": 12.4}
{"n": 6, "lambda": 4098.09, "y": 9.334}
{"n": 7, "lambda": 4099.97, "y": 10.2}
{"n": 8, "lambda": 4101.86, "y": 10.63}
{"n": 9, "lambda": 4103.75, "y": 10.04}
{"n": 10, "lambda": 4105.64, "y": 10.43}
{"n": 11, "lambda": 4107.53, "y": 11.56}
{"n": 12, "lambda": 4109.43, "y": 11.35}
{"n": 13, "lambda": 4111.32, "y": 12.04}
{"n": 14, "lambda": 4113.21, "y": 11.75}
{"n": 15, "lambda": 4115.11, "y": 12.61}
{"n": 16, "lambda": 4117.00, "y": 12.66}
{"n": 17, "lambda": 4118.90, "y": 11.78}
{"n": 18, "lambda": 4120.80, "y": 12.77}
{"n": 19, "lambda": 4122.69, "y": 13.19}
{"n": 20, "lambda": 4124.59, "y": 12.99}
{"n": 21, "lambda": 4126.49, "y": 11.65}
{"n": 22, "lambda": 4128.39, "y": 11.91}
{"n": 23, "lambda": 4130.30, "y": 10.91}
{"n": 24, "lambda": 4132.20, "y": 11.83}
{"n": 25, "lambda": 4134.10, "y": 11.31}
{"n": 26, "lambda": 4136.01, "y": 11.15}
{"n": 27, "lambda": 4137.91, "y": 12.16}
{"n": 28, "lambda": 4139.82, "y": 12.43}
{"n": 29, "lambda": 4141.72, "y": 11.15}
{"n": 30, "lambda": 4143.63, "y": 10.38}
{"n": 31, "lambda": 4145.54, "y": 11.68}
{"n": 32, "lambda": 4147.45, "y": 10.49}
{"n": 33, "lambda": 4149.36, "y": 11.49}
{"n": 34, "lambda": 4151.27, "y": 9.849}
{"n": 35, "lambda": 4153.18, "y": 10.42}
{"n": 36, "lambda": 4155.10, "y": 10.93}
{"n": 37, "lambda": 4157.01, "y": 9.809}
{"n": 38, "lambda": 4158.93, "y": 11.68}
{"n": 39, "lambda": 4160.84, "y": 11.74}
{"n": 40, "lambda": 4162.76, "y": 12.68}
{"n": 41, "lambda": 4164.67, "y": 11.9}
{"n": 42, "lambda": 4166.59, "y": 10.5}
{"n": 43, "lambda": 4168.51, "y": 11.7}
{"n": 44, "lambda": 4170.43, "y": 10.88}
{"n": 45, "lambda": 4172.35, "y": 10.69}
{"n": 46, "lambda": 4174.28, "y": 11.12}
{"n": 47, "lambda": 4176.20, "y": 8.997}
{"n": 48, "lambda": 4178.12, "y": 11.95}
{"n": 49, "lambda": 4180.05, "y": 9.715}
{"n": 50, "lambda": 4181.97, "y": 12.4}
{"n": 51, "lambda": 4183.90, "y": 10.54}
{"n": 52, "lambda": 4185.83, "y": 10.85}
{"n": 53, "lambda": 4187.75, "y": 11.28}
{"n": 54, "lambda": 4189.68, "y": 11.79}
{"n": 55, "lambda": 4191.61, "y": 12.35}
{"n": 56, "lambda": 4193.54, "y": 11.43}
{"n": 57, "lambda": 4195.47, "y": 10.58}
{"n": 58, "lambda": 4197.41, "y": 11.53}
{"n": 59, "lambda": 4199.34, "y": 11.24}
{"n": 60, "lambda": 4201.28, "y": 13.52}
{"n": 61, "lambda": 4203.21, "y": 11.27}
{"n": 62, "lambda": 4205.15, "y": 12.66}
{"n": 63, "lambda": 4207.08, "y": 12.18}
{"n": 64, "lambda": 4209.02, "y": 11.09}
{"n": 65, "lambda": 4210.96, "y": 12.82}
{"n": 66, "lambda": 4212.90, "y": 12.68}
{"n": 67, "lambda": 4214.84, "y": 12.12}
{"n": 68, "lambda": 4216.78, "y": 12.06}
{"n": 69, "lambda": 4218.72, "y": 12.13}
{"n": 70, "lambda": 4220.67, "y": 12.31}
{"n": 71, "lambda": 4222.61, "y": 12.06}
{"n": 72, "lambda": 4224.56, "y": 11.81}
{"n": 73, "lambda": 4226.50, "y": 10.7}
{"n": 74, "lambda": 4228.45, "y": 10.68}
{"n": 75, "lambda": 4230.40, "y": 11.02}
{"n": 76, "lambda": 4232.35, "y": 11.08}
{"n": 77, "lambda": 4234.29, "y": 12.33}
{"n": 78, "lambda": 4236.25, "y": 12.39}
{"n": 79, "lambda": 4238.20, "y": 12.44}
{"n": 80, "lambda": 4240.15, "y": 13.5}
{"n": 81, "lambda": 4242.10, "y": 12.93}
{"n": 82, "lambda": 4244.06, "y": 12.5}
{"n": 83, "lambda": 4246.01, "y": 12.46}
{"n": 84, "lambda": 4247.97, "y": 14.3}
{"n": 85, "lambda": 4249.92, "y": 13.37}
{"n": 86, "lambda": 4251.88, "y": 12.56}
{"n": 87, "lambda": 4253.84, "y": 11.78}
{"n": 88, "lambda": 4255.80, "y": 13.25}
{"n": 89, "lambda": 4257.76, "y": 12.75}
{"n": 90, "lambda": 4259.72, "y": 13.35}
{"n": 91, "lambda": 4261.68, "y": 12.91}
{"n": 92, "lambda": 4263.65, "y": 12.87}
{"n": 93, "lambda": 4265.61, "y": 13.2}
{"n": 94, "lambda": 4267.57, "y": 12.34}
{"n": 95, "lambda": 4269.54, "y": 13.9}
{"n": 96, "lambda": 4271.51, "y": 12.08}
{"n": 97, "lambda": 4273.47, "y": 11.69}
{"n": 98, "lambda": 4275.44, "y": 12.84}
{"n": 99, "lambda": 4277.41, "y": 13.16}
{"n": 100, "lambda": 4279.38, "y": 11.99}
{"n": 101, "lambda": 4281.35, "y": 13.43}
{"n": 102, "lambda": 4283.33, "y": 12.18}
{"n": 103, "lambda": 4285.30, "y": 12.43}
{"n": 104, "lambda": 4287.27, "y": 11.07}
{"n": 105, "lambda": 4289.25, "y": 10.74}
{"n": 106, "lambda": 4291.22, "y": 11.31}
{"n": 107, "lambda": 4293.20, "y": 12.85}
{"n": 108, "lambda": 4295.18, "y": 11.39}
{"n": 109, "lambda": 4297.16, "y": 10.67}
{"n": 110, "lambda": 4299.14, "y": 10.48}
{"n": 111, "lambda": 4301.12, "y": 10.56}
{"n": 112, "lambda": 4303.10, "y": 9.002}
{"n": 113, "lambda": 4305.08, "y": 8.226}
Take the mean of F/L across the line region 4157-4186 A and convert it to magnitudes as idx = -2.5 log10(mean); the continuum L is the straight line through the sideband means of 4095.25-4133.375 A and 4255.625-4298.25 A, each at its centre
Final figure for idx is 0.07 mag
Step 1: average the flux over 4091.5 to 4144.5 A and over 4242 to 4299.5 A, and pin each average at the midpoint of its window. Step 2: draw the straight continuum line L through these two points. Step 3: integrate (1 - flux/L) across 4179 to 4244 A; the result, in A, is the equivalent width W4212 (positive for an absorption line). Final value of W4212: 1.6 A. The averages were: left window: 11.6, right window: 12.4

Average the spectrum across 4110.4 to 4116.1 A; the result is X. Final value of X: 12.1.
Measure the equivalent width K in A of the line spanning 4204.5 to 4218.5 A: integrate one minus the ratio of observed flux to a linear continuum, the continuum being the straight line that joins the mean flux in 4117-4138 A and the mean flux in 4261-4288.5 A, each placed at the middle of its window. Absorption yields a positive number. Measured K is 0.1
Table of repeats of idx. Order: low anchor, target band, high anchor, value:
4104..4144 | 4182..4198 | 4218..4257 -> 0.07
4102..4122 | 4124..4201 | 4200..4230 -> 0.05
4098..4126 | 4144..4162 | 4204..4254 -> 0.09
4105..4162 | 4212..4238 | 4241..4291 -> 0.04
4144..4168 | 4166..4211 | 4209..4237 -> 0.01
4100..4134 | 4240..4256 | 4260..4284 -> -0.03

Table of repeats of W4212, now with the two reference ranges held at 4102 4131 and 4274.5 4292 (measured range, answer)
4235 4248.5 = -0.9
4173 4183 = 0.9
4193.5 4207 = 0.2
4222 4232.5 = 0.7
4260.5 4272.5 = -0.8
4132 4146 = 0.4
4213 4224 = -0.1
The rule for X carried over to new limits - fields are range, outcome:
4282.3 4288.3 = 11.9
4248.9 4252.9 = 13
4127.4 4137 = 11.4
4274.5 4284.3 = 12.7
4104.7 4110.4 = 11.1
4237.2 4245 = 12.8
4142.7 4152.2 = 10.8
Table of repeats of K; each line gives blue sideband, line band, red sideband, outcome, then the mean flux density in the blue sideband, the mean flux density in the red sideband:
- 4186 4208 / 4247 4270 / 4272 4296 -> -1.97 A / 11.8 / 12.1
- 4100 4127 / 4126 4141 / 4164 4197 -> -0.12 A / 11.8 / 11.1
